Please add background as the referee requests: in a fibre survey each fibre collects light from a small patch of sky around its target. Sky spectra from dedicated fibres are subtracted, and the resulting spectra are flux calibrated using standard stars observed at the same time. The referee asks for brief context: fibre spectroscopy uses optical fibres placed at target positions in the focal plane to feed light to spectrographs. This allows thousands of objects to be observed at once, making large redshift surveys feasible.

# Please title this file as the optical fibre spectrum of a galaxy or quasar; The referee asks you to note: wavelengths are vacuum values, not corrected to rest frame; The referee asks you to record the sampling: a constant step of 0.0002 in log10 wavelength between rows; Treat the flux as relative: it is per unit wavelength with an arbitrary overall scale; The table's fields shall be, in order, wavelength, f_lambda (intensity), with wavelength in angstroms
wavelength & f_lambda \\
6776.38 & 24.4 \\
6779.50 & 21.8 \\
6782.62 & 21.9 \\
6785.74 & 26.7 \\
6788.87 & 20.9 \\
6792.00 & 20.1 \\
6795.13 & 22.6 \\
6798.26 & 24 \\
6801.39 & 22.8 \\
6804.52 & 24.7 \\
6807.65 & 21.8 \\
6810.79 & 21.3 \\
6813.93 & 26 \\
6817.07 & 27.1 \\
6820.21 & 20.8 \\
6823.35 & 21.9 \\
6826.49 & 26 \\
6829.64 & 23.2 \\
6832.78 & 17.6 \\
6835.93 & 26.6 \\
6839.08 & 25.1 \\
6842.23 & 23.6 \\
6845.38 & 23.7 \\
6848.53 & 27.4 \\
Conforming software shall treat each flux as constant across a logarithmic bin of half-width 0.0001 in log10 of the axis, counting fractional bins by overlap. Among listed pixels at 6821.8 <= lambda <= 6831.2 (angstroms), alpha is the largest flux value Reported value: 26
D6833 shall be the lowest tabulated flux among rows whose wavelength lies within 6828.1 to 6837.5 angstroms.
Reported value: 17.6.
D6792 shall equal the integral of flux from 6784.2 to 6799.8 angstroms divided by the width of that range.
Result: 22.8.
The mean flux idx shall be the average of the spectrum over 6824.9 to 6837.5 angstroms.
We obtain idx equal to 23.3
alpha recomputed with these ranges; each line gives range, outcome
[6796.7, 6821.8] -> 27.1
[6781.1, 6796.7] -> 26.7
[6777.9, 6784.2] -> 21.9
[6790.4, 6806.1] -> 24.7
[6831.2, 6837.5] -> 26.6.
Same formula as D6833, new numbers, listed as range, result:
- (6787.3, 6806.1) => 20.1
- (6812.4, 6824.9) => 20.8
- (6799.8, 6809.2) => 21.8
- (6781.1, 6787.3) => 21.9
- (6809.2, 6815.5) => 21.3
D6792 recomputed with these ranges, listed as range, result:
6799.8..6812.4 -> 22.7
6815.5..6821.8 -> 23.9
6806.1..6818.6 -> 24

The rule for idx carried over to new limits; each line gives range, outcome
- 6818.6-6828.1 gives 22.9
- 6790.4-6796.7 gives 21.3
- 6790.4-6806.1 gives 22.8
